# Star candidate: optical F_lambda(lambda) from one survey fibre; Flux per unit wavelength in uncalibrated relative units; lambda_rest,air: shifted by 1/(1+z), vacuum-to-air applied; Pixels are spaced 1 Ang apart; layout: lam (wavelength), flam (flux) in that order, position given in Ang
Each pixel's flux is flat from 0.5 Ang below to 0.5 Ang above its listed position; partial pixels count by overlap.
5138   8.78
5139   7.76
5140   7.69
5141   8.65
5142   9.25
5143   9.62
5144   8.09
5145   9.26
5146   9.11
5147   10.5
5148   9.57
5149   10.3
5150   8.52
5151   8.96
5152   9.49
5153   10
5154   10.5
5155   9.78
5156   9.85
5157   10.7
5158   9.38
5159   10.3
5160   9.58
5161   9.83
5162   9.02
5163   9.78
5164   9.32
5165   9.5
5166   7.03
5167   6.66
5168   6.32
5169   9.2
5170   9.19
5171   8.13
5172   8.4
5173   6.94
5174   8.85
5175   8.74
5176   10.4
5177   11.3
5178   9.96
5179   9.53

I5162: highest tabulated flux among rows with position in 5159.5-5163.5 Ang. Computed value 9.83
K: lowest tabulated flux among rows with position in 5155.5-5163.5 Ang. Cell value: 9.02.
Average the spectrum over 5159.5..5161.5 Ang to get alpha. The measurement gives 9.71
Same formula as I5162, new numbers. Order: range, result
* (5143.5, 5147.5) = 10.5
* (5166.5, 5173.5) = 9.2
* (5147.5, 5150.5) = 10.3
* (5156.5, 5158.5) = 10.7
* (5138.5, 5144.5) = 9.62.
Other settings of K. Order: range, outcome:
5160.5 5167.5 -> 6.66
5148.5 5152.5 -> 8.52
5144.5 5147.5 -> 9.11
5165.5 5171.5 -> 6.32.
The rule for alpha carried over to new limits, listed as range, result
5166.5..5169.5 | 7.39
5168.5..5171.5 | 8.84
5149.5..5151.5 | 8.74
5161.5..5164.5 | 9.37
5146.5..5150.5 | 9.72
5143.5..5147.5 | 9.24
